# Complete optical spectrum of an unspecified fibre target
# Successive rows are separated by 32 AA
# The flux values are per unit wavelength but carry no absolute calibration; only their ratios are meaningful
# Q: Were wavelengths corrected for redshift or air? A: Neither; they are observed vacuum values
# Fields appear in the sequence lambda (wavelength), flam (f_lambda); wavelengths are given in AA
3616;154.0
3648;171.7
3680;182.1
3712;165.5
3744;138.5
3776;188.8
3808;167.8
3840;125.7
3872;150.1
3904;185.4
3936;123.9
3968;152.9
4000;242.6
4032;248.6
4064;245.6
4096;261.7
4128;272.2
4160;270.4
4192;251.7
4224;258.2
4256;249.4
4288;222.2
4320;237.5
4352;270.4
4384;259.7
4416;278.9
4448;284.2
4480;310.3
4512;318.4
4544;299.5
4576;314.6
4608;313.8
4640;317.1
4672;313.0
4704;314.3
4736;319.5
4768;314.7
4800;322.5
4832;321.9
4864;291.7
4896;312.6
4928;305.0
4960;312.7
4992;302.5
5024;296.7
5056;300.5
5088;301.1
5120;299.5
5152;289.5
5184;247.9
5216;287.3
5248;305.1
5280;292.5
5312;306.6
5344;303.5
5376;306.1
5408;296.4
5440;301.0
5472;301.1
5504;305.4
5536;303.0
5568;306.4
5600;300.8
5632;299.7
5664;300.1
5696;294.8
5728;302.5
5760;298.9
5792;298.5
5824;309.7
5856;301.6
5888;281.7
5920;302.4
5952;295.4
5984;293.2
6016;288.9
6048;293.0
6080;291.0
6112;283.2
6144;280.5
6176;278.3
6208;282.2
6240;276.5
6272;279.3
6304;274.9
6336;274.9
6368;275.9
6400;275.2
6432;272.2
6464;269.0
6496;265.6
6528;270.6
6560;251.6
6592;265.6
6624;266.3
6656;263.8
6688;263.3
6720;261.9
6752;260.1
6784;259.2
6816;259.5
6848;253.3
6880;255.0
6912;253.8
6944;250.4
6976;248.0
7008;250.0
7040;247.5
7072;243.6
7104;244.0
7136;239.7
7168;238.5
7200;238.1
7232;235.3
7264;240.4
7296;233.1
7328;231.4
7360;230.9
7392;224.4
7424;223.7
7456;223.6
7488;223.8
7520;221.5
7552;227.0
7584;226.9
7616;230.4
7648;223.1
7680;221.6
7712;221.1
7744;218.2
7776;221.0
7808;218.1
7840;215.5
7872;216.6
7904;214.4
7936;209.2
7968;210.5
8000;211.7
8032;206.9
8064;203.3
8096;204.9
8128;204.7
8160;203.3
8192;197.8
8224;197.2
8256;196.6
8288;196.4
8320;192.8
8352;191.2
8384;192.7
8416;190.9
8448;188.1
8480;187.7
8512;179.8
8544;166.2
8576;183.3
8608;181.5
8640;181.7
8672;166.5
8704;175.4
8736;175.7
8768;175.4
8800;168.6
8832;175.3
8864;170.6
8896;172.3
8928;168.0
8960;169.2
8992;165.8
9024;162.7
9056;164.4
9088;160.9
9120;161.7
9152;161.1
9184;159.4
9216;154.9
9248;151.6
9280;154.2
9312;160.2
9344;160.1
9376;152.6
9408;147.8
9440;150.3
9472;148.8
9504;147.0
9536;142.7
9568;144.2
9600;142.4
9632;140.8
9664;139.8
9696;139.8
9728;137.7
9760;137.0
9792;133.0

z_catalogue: 0.000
